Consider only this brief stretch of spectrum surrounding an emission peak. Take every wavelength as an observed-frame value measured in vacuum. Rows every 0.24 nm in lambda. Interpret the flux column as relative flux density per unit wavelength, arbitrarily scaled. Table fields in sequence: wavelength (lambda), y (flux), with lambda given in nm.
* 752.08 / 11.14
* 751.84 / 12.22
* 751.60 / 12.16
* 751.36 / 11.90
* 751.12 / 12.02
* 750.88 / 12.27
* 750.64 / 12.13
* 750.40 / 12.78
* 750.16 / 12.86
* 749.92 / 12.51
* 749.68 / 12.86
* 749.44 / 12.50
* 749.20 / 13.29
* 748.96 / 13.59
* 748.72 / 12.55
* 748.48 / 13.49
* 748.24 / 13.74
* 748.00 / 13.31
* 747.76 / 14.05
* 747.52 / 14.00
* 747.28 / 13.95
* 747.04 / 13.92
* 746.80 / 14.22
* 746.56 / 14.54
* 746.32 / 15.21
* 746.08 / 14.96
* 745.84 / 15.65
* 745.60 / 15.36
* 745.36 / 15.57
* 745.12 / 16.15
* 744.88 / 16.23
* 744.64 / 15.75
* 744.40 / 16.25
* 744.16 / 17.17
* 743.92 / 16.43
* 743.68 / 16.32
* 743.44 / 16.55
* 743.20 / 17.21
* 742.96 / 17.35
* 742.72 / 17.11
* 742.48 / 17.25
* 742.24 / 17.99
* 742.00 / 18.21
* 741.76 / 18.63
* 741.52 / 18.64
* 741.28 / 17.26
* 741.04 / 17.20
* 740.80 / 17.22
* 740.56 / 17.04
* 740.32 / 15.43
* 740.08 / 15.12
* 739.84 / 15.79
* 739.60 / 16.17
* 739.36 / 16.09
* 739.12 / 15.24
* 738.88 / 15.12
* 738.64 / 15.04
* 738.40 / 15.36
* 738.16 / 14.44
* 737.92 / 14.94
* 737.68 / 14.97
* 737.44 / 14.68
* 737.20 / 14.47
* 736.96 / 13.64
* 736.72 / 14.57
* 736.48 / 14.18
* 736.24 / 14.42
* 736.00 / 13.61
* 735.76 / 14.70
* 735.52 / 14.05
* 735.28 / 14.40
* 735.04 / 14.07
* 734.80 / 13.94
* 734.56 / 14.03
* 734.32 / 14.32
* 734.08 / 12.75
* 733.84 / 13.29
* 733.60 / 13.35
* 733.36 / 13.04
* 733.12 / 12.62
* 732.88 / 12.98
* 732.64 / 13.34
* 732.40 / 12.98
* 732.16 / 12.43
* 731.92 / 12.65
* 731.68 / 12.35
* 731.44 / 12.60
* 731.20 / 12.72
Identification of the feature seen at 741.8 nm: C III]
